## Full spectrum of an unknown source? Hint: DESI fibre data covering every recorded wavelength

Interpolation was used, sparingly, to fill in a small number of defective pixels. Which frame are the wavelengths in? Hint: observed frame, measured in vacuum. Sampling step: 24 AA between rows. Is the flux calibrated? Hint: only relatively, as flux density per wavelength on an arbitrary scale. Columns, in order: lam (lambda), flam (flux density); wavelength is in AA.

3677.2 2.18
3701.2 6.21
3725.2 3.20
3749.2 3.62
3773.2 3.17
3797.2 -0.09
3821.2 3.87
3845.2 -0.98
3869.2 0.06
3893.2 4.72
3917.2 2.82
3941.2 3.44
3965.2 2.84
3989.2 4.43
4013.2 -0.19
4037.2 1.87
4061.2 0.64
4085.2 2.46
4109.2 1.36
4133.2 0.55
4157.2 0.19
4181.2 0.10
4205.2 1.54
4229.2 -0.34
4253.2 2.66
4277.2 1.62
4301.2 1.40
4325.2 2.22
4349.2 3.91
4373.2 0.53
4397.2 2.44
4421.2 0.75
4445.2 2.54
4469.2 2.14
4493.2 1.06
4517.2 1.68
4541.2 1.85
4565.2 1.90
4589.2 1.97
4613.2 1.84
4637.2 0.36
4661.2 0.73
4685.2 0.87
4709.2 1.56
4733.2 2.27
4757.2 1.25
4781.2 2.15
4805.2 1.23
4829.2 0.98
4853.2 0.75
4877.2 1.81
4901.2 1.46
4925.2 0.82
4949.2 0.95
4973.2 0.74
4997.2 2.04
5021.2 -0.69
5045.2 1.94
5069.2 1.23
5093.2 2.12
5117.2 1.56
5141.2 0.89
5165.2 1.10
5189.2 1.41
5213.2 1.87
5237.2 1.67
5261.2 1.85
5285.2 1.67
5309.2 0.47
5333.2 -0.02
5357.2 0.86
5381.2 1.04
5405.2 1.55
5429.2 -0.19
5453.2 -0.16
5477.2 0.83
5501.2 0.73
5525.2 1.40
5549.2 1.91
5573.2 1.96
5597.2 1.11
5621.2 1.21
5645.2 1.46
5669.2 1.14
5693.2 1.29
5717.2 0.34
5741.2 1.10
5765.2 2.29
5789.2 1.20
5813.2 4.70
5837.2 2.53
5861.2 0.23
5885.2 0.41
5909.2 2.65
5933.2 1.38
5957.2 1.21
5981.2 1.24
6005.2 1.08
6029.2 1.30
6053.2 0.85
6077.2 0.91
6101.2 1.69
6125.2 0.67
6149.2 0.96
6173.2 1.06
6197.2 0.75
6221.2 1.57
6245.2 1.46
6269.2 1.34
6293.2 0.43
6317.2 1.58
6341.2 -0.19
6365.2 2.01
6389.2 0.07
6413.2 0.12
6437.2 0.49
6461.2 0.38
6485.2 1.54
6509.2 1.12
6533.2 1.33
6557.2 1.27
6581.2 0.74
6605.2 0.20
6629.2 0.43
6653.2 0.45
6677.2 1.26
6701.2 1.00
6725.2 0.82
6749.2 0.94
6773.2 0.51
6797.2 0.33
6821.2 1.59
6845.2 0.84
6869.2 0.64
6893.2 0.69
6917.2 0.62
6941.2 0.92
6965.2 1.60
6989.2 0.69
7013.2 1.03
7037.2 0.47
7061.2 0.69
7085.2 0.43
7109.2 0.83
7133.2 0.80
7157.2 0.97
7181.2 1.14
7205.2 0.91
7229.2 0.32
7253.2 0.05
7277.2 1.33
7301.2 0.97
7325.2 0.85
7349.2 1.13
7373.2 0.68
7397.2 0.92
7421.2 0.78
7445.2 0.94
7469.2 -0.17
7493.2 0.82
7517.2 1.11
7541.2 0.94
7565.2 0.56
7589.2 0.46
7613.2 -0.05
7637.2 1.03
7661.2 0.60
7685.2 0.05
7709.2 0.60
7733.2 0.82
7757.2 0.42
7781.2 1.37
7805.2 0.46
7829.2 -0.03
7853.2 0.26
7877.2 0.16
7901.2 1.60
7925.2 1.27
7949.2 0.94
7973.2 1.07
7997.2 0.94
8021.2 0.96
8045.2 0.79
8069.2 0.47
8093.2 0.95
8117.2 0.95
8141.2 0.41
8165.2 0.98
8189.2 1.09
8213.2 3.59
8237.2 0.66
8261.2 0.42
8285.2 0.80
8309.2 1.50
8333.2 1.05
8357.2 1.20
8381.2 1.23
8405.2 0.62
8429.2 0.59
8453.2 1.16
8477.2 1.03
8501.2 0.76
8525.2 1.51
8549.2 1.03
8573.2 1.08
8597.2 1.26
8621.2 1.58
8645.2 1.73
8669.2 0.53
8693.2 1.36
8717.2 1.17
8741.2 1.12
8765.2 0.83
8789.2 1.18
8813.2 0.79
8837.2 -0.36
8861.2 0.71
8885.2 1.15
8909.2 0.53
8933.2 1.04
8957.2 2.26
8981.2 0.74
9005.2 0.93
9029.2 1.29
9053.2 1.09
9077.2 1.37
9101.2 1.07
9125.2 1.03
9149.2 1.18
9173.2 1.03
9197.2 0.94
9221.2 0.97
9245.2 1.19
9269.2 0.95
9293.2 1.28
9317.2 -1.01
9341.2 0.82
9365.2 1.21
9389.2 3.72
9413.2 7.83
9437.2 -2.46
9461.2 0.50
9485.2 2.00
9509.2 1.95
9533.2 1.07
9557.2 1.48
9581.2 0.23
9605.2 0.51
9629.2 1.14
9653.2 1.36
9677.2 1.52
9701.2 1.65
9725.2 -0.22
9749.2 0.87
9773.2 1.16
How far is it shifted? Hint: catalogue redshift 1.20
